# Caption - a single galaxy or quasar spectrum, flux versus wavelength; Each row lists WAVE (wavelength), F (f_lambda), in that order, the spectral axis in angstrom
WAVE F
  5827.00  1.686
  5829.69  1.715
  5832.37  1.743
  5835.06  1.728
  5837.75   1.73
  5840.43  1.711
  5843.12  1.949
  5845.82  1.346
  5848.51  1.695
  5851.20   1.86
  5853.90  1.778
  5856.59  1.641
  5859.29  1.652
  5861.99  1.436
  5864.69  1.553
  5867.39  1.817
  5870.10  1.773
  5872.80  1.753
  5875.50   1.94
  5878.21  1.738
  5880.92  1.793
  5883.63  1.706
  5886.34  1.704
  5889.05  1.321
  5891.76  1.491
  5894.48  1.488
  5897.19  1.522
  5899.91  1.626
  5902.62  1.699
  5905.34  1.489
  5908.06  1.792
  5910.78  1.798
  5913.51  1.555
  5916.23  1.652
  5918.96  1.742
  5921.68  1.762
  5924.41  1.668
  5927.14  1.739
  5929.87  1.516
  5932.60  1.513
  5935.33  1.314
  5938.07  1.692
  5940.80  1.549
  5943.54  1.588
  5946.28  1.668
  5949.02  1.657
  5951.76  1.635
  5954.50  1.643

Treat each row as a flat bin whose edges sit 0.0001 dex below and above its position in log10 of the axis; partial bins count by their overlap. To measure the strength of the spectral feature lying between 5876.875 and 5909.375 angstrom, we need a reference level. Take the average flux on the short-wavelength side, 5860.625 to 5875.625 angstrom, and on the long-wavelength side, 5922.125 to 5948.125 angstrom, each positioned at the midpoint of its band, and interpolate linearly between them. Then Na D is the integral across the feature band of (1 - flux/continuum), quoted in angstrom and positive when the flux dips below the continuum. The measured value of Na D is 0.8 angstrom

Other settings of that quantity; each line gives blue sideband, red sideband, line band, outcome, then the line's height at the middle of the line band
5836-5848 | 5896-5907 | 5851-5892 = -1.14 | 1.64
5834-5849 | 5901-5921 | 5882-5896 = 1.13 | 1.68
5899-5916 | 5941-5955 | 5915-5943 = 0.53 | 1.64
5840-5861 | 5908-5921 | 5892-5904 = 0.89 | 1.7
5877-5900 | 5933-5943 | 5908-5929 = -2.06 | 1.55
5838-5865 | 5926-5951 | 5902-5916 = -0.46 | 1.61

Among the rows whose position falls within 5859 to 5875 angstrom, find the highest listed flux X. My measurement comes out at 1.817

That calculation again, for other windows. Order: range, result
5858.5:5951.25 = 1.94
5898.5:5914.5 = 1.798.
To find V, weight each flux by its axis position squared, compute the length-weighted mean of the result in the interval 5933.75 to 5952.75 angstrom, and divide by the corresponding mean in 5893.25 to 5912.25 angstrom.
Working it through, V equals 1.0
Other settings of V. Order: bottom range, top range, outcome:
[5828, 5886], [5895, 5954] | 0.97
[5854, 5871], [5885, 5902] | 0.94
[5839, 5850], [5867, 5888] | 1.07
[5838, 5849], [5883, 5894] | 0.93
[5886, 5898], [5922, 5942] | 1.08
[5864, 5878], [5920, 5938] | 0.92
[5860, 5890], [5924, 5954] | 0.96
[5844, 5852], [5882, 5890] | 0.99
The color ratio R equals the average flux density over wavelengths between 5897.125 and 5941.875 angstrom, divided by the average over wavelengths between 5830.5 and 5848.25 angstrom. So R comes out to 1.0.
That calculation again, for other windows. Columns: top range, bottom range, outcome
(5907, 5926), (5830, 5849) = 1.00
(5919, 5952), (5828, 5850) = 0.95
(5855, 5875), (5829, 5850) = 0.98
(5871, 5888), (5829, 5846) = 1.02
